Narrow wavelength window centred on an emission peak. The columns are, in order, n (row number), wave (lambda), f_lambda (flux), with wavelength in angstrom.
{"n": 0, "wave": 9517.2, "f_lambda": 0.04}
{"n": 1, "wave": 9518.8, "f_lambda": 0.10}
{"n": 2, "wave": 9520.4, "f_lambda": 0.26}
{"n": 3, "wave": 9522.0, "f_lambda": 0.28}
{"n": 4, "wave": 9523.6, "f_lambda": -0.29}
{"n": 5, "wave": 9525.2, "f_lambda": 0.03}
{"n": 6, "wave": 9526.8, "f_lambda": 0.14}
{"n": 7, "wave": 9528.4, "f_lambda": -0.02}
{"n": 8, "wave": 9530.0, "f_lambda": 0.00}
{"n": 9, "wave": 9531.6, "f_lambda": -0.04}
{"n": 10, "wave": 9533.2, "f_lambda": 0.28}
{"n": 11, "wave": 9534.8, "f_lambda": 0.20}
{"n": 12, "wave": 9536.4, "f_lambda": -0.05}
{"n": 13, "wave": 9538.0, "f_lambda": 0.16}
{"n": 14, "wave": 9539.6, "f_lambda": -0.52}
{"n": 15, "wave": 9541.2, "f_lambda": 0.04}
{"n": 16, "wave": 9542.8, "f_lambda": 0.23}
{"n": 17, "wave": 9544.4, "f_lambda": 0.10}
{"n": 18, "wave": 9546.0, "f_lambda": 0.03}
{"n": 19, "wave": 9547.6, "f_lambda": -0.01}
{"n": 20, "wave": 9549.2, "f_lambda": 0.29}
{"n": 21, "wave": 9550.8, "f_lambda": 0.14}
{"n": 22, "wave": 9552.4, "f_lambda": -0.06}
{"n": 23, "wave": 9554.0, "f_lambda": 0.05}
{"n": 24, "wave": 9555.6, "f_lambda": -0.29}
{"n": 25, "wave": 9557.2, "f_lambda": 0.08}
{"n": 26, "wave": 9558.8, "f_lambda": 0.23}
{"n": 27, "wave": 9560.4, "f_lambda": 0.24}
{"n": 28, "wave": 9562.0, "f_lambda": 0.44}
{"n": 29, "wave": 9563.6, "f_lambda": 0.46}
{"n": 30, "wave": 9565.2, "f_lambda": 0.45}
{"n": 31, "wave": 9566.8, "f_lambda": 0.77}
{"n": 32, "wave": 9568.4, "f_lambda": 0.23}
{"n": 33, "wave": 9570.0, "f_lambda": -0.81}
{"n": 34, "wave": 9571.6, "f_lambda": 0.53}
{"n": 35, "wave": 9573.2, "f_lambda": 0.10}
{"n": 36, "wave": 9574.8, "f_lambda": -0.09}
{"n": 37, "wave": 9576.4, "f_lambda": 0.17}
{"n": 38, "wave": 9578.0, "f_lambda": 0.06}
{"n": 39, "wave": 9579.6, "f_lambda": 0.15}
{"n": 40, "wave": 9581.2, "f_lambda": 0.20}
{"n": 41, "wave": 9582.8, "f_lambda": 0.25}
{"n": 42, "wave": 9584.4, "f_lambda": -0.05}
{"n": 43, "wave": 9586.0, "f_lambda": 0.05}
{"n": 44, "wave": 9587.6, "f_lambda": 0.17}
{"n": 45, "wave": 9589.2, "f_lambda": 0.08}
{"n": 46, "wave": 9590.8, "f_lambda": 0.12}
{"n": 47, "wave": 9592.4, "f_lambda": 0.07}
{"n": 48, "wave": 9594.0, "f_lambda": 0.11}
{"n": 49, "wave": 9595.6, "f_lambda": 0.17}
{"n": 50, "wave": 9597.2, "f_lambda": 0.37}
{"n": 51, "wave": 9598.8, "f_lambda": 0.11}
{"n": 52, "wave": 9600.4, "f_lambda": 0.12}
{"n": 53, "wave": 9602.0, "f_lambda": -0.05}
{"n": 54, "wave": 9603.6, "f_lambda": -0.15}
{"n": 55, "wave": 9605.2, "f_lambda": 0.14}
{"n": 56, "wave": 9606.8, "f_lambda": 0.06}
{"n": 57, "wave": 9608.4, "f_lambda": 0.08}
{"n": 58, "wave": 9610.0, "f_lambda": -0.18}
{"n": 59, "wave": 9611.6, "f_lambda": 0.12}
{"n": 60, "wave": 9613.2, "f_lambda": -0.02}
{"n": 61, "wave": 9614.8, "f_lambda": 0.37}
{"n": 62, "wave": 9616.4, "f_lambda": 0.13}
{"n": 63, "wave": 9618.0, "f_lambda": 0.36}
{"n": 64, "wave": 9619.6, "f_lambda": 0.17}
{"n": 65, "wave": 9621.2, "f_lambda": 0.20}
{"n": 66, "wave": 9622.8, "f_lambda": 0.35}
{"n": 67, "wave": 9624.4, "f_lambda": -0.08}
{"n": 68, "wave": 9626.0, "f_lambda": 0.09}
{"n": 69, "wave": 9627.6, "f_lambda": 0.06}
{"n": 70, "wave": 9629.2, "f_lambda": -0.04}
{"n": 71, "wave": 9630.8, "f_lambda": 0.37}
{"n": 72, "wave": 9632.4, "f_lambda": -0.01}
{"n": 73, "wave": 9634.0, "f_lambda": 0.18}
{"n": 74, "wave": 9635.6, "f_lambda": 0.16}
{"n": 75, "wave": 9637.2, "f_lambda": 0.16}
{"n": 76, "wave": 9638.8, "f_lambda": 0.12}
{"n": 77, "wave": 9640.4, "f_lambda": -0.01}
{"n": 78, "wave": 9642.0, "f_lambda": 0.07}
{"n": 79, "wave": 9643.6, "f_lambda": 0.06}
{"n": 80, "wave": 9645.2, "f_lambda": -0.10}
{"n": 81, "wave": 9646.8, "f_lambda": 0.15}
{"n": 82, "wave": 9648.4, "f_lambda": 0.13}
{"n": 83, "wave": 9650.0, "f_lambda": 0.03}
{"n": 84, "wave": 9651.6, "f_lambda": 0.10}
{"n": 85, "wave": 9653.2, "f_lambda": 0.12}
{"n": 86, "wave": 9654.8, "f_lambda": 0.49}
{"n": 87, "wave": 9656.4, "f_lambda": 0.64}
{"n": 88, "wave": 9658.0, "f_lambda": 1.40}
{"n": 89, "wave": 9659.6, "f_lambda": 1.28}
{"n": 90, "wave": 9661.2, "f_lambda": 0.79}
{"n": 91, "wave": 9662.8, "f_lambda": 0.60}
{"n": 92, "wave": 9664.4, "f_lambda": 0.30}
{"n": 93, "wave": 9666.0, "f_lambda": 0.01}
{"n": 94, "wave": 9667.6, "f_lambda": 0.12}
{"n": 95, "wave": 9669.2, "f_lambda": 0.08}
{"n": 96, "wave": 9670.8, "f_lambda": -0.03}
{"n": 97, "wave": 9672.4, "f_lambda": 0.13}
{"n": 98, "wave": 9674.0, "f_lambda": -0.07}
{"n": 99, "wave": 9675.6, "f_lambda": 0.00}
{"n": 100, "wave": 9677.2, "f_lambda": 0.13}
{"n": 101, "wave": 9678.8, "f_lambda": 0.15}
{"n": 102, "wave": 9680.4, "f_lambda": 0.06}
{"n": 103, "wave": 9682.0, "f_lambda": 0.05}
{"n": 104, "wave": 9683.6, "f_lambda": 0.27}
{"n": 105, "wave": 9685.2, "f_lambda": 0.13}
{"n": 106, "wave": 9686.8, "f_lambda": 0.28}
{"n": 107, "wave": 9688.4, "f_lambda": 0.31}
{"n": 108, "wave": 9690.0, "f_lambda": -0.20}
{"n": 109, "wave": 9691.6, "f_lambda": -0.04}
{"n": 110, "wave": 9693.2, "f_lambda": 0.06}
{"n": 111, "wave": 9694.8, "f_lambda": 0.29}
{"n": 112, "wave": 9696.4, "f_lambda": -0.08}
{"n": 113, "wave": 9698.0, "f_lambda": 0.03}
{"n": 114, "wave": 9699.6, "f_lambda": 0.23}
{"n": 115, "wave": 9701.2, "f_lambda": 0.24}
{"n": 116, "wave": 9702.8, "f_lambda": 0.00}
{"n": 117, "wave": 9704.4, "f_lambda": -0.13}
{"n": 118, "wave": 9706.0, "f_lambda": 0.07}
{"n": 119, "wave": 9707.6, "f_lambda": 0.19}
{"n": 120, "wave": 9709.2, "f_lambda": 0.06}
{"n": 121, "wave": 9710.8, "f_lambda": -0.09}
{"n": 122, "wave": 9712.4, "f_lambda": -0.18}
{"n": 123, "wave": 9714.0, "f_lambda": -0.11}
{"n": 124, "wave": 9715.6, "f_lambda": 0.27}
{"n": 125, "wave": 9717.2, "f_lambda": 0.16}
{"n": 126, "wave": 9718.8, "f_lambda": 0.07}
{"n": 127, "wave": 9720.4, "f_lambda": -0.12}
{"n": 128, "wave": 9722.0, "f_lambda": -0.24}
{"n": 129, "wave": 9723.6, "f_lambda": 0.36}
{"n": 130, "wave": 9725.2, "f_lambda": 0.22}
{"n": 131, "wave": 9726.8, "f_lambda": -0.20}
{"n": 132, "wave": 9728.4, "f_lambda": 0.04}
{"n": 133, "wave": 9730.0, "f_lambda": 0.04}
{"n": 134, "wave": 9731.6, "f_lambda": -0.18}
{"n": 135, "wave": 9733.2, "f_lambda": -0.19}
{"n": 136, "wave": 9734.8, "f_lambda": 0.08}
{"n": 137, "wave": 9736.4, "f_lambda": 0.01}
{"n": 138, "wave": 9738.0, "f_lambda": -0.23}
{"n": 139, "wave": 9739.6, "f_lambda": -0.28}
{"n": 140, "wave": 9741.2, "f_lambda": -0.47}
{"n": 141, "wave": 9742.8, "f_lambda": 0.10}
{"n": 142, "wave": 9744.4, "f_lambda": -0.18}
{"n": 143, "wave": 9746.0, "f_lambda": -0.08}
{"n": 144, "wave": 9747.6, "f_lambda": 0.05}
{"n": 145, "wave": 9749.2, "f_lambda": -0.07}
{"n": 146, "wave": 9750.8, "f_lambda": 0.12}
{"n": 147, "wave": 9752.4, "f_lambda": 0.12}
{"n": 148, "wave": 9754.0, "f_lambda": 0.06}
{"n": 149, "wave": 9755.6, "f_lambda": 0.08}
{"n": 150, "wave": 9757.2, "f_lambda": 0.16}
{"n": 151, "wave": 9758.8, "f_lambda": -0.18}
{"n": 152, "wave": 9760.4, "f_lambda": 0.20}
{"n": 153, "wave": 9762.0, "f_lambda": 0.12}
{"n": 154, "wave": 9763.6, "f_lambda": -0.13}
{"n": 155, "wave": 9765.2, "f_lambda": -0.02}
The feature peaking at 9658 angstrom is [O III]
